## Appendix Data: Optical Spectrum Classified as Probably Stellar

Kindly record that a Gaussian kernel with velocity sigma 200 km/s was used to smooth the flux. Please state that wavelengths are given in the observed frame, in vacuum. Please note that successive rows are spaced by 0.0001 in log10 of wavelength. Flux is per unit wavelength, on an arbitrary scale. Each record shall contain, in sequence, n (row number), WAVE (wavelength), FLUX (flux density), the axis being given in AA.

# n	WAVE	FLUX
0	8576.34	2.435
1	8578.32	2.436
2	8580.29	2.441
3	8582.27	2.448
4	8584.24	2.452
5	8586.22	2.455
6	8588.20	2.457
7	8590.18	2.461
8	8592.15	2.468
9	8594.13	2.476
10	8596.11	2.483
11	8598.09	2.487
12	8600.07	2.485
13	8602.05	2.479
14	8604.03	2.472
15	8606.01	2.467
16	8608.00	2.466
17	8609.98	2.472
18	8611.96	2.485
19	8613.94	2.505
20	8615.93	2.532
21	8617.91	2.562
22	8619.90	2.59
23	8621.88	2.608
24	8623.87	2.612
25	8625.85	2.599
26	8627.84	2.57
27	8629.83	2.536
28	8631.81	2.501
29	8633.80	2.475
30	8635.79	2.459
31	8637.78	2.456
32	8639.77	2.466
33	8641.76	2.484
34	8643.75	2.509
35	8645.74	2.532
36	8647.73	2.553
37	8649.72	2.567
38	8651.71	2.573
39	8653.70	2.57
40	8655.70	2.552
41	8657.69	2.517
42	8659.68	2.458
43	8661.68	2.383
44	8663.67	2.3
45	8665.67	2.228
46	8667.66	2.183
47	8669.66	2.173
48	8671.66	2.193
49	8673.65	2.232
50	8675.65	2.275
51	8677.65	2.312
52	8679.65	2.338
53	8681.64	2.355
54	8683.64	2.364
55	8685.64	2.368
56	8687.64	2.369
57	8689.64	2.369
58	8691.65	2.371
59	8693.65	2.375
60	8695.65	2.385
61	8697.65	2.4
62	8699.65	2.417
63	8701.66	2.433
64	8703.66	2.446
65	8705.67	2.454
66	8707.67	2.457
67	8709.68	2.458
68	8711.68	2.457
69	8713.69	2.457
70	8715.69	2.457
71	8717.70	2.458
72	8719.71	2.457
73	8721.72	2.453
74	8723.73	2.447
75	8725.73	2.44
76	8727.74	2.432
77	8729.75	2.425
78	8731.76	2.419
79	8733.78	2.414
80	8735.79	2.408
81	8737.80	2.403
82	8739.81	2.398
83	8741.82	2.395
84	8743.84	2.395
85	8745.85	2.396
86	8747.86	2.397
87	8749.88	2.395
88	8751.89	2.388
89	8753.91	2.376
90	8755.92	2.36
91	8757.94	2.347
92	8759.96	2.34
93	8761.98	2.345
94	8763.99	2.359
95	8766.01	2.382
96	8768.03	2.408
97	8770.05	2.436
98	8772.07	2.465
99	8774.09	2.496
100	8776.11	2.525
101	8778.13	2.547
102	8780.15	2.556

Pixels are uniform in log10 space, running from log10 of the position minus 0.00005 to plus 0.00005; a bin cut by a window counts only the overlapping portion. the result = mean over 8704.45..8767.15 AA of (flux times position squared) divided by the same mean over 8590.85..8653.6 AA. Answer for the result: 0.98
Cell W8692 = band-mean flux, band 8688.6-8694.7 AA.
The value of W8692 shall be 2.37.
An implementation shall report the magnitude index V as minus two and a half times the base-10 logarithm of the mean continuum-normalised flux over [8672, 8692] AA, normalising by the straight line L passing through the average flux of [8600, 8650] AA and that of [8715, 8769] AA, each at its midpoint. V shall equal 0.06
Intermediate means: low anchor 2.52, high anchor 2.4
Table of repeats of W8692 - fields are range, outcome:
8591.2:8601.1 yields 2.48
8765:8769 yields 2.39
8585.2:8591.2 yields 2.46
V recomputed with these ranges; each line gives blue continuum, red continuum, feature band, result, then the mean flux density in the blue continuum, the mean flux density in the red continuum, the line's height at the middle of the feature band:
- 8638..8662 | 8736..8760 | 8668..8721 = 0.04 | 2.52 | 2.39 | 2.46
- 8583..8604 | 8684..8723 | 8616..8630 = -0.05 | 2.47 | 2.42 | 2.46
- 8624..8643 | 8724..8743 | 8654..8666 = 0.03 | 2.51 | 2.42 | 2.49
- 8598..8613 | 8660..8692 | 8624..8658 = -0.06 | 2.48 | 2.3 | 2.39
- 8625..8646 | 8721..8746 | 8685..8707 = 0.02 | 2.51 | 2.42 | 2.45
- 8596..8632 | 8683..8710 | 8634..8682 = 0.02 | 2.52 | 2.4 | 2.46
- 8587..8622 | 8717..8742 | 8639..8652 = -0.02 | 2.49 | 2.43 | 2.47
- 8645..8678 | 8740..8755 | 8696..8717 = -0.02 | 2.39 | 2.39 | 2.39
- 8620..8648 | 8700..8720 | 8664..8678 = 0.12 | 2.53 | 2.45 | 2.49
